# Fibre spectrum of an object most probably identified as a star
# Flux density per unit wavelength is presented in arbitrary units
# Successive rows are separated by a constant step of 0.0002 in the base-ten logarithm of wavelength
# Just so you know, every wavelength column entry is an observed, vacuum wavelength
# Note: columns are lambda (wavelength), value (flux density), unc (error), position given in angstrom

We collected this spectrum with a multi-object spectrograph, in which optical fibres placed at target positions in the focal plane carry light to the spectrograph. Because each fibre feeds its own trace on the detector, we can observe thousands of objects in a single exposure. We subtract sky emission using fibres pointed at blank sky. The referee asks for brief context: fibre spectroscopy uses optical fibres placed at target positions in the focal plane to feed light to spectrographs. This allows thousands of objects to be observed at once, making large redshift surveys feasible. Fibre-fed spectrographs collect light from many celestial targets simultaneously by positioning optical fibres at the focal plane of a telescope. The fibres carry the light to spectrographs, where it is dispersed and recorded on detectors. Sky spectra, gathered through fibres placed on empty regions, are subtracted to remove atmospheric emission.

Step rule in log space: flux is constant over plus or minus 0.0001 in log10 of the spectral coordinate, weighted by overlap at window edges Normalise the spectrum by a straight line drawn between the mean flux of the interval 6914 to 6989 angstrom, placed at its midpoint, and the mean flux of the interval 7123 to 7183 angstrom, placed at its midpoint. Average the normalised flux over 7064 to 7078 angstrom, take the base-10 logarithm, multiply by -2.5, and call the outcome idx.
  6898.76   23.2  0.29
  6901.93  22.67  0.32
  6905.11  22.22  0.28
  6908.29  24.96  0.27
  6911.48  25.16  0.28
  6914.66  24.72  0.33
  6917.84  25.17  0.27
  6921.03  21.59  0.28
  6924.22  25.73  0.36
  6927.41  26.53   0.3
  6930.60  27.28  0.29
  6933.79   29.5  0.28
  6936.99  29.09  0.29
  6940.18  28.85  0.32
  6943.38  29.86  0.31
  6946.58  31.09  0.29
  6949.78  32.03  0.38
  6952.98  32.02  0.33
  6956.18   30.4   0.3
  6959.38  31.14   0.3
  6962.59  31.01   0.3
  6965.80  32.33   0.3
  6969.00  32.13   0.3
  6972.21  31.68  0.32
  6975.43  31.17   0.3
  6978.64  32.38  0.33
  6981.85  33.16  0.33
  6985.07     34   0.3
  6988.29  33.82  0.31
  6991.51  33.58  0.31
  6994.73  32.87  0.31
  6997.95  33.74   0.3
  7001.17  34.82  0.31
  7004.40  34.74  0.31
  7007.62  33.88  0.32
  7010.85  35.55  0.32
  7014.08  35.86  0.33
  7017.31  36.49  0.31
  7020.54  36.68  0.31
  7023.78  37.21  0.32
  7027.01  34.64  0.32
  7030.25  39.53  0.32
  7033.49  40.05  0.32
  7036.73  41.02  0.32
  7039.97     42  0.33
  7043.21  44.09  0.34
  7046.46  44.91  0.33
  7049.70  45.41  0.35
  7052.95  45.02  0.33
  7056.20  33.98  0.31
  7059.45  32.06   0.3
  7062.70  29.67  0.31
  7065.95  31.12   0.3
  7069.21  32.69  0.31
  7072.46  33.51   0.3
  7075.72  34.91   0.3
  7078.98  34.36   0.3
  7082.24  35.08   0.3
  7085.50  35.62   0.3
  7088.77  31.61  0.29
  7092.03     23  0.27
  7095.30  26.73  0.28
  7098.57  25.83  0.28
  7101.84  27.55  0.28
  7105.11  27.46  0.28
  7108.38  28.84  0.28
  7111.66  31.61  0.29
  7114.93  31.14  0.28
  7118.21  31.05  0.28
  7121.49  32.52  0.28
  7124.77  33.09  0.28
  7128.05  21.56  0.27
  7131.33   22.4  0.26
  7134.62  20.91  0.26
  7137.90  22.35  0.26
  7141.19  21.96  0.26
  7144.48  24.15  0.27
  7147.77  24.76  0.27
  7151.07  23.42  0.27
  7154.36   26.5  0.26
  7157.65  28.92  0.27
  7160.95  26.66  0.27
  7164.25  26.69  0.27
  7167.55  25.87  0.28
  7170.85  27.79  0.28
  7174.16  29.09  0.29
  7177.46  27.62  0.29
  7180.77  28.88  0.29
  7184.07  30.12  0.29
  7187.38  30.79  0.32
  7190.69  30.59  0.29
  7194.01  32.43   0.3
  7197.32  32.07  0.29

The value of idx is -0.20 mag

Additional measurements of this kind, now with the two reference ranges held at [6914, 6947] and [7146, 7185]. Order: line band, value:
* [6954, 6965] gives -0.145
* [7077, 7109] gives -0.097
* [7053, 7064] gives -0.240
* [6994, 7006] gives -0.249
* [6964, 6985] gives -0.188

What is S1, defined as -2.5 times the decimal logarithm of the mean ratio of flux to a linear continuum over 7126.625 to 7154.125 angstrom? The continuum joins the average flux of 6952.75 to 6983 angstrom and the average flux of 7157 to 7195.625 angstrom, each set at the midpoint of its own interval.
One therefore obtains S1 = 0.27 mag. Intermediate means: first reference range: 31.7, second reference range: 28.8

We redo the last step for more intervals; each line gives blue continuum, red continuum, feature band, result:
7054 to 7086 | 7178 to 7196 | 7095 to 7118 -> 0.13 mag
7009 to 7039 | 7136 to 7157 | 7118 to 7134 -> -0.04 mag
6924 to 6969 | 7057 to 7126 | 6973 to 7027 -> -0.13 mag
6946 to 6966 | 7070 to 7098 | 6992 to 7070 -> -0.17 mag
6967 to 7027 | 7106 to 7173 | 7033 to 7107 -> -0.14 mag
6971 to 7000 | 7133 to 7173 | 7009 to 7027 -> -0.15 mag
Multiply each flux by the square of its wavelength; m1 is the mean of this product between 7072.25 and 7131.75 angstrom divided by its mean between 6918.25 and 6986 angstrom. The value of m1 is 1.04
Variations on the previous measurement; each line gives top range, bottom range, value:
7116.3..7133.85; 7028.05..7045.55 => 0.69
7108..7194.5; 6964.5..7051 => 0.79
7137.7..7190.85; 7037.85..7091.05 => 0.76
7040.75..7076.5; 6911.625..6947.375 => 1.43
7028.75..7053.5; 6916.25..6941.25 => 1.65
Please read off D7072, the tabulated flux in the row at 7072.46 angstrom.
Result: 33.51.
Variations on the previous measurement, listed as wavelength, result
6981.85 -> 33.16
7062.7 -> 29.67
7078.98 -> 34.36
